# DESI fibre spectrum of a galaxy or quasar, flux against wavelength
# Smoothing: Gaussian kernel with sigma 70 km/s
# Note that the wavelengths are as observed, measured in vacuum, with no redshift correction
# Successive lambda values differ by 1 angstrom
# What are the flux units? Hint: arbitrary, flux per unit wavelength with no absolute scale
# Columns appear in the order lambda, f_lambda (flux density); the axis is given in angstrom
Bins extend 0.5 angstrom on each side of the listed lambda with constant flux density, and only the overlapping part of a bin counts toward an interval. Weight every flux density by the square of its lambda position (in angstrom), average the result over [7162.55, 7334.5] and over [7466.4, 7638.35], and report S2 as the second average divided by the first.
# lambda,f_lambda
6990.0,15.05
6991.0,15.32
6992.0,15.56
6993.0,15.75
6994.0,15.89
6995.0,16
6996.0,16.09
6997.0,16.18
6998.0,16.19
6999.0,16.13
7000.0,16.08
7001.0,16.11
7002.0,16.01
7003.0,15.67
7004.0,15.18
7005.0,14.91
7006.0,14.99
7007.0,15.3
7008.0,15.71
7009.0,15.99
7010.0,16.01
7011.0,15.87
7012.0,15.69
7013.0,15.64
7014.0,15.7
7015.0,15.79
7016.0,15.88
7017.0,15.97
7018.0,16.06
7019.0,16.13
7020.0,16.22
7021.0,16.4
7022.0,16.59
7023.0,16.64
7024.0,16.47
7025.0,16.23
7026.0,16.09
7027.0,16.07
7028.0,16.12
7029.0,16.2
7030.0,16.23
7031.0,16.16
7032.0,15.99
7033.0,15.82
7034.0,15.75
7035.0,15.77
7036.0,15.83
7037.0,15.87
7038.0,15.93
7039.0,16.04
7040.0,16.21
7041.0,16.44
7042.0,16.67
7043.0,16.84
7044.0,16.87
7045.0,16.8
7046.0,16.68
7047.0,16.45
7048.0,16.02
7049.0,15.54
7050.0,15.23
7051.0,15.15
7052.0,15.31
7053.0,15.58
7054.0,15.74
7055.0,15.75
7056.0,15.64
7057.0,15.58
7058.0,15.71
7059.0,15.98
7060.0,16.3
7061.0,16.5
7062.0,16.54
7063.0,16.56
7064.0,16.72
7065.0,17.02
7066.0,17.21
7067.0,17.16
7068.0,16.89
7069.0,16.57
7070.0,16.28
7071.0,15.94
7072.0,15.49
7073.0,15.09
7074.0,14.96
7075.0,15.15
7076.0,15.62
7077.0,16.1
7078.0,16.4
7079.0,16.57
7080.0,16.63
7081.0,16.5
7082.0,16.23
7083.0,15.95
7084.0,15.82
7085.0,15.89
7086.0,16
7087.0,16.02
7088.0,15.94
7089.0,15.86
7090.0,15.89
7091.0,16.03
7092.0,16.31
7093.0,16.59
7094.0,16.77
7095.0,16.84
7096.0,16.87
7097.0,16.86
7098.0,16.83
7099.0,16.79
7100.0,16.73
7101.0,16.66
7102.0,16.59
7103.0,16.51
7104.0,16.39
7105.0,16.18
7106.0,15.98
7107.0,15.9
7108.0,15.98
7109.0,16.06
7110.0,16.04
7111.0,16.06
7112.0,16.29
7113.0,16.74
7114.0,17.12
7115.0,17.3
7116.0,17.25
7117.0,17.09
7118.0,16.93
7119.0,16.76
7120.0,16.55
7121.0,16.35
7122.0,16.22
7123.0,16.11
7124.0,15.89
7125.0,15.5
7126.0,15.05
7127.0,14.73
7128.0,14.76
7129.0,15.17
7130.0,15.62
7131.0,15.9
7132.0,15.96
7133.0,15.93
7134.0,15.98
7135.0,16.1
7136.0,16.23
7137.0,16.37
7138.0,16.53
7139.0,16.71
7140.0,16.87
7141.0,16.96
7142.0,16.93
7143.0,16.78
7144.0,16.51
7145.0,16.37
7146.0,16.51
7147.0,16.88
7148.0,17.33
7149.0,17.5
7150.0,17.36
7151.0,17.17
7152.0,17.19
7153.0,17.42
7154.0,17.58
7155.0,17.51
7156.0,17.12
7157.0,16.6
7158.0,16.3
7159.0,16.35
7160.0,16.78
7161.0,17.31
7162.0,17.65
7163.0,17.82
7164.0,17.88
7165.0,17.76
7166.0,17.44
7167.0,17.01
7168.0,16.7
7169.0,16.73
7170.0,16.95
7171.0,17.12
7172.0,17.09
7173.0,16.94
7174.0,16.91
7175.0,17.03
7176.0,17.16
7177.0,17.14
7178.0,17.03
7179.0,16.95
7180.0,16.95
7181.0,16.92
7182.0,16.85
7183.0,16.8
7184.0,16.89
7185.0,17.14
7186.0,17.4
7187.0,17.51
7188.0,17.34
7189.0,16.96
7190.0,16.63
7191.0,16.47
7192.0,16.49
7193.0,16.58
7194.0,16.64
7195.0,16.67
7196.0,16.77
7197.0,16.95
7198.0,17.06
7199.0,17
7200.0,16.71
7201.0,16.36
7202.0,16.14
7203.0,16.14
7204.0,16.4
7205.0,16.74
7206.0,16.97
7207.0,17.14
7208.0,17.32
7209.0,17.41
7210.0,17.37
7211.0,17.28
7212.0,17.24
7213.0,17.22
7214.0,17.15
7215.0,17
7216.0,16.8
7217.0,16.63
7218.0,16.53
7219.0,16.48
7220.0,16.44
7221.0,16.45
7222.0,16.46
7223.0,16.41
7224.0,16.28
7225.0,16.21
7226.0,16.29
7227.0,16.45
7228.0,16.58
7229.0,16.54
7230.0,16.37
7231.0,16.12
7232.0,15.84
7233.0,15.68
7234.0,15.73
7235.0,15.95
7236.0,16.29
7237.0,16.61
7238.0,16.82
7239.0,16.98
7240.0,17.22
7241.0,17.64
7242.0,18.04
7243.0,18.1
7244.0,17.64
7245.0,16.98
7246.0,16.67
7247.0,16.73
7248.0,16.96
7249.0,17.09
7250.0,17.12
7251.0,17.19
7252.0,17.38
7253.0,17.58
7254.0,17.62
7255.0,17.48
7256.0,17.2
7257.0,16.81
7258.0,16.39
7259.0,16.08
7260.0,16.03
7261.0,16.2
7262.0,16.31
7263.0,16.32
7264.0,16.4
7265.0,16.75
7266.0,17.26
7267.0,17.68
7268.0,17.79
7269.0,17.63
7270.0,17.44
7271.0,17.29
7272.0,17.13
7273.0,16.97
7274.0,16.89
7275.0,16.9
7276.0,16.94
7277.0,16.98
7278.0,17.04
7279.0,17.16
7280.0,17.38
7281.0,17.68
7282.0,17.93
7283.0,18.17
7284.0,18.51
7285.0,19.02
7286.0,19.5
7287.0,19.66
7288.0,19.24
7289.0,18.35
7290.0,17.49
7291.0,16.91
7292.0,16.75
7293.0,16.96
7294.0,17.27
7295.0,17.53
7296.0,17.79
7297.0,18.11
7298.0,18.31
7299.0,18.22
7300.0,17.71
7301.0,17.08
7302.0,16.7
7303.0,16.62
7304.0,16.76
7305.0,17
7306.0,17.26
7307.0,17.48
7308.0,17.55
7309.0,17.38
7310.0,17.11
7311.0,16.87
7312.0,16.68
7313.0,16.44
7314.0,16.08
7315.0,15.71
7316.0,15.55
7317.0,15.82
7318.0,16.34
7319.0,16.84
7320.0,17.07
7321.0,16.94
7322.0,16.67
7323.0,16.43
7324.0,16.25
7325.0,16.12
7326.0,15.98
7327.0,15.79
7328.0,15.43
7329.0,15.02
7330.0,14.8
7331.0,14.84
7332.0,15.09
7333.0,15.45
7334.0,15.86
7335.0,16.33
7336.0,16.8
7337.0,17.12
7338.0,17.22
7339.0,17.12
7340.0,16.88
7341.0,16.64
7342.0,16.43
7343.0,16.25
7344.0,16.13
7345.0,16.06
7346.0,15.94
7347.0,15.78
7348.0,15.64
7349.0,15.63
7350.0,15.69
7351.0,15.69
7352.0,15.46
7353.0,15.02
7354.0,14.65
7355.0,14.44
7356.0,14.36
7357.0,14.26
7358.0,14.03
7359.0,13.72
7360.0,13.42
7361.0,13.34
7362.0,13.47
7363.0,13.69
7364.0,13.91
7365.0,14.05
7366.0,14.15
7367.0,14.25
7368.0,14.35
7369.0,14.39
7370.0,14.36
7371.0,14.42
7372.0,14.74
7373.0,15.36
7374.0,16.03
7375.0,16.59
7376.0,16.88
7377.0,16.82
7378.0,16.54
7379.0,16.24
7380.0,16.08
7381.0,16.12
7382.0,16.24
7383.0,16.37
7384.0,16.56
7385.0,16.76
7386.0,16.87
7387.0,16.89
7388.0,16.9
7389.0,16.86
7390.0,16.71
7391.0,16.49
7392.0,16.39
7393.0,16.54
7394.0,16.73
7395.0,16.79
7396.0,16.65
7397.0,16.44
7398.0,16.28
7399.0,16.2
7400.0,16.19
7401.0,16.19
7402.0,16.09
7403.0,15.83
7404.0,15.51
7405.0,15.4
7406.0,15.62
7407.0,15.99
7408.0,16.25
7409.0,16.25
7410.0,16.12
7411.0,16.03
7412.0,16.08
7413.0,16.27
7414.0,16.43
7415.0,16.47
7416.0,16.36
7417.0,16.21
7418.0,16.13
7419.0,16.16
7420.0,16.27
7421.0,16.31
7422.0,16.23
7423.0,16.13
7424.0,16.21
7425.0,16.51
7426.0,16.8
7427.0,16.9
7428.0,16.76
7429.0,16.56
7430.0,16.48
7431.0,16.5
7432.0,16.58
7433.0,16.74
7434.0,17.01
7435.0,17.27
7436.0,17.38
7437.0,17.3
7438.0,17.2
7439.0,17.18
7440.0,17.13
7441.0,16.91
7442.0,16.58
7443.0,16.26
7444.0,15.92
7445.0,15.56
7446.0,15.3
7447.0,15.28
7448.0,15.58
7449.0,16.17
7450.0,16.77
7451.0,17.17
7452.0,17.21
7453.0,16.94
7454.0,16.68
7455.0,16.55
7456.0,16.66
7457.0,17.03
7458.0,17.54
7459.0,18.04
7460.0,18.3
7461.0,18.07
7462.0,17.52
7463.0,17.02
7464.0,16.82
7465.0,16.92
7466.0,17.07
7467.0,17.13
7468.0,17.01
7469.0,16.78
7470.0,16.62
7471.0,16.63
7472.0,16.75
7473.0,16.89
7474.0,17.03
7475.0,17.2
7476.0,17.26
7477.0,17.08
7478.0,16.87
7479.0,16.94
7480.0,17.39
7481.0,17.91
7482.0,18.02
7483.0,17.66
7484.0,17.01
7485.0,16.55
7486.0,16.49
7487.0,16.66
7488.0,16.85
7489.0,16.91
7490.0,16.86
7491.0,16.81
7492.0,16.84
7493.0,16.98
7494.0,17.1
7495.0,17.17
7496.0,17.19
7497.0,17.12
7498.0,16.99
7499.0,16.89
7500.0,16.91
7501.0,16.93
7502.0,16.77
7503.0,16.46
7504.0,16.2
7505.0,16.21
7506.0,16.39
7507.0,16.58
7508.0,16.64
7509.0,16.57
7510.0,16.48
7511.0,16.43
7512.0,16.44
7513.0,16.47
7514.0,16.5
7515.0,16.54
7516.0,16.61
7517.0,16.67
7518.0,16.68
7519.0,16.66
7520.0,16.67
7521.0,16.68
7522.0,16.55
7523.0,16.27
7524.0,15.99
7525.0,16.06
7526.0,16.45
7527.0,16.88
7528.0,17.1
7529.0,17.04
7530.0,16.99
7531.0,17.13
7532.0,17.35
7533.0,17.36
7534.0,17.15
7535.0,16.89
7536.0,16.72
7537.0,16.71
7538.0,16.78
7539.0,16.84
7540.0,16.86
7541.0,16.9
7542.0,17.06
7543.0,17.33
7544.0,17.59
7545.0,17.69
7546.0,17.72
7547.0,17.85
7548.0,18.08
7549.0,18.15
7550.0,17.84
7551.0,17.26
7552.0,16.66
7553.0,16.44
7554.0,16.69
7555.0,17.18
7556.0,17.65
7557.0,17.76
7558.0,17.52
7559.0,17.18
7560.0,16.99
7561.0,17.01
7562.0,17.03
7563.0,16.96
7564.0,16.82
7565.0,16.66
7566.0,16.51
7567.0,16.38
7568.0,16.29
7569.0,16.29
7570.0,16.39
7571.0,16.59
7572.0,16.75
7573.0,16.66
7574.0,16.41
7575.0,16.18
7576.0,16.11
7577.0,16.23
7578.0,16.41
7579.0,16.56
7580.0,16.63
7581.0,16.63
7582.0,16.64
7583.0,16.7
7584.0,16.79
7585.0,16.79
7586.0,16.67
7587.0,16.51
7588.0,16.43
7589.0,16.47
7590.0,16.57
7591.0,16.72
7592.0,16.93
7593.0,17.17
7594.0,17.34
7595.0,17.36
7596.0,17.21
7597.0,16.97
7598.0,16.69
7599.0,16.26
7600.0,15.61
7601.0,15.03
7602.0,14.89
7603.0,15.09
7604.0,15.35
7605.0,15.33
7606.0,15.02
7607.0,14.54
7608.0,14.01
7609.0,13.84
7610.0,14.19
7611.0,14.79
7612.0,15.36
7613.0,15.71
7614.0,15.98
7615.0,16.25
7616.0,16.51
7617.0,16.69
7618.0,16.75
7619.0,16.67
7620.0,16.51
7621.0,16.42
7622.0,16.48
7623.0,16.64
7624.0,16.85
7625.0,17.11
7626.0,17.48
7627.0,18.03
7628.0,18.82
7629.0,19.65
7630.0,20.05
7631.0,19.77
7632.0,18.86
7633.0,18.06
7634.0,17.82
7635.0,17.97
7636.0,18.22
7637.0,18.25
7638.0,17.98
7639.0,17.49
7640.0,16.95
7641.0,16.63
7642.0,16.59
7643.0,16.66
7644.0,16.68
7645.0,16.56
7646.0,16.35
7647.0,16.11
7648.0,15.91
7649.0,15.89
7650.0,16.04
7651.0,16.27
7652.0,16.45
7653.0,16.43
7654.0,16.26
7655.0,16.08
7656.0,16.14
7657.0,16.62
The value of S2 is 1.1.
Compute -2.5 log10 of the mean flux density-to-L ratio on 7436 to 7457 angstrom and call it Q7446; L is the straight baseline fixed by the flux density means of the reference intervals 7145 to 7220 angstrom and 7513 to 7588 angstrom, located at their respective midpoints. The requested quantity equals 0.02 mag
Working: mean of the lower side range 17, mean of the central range 16.6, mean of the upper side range 16.8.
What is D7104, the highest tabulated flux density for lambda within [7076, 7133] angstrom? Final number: 17.3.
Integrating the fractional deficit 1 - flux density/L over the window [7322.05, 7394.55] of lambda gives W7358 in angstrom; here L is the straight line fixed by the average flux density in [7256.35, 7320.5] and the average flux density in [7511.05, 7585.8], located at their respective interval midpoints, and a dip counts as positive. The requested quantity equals 6.2 angstrom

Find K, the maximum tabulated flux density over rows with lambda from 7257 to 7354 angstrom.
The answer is 19.66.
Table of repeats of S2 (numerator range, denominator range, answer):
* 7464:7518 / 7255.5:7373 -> 1.08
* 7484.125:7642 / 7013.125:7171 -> 1.17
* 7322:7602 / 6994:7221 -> 1.10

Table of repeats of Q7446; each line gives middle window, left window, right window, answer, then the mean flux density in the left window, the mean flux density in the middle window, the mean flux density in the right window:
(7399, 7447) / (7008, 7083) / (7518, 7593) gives 0.02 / 16.1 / 16.4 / 16.9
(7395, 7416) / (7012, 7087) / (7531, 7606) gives 0.03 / 16.1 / 16.1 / 16.8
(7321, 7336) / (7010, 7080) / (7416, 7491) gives 0.05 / 16.1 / 15.8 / 16.8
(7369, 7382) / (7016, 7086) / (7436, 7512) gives 0.06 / 16.1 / 15.8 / 16.9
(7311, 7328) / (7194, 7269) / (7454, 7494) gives 0.04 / 16.8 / 16.3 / 17.1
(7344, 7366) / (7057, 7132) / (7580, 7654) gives 0.12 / 16.2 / 14.7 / 16.6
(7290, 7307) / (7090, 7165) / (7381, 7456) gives -0.05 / 16.6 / 17.3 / 16.4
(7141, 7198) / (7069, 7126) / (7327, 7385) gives -0.06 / 16.3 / 17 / 15.4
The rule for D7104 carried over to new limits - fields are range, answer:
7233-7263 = 18.1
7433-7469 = 18.3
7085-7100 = 16.87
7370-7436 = 17.38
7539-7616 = 18.15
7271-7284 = 18.51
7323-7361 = 17.22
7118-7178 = 17.88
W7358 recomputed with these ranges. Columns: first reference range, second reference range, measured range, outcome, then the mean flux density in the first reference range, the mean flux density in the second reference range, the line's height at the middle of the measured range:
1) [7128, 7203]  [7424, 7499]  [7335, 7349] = 0.37 angstrom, 16.8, 16.9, 16.9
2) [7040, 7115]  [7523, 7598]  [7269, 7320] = -2.47 angstrom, 16.2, 16.9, 16.5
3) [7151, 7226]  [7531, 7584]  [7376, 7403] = 0.71 angstrom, 16.9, 16.9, 16.9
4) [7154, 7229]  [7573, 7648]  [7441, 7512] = -0.51 angstrom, 16.9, 16.6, 16.7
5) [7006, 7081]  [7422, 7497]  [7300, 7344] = 0.49 angstrom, 16.1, 16.9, 16.6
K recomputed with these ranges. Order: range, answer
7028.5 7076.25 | 17.21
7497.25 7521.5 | 16.99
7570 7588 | 16.79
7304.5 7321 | 17.55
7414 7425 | 16.51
